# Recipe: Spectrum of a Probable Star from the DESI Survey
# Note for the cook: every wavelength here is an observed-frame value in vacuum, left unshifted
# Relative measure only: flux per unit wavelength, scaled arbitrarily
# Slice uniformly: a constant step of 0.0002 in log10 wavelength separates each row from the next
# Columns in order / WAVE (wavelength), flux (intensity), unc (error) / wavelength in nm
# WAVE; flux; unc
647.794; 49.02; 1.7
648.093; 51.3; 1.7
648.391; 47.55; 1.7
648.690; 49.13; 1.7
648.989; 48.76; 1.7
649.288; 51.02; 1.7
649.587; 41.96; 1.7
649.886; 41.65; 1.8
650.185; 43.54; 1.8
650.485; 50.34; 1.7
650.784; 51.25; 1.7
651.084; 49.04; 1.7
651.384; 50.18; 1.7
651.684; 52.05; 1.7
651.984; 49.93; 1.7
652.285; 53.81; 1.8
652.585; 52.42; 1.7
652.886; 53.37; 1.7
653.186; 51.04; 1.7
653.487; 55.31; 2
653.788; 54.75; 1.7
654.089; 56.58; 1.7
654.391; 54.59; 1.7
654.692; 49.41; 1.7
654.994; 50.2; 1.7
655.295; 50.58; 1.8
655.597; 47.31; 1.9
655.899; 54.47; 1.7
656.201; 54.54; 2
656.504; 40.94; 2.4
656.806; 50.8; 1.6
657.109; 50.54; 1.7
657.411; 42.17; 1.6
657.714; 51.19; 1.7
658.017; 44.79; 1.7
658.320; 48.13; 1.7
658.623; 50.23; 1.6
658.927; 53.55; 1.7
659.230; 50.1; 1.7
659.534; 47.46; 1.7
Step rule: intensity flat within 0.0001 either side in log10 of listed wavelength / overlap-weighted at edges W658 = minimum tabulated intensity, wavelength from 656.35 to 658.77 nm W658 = 40.94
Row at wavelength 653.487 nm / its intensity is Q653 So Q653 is 55.31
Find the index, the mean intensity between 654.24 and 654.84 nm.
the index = 52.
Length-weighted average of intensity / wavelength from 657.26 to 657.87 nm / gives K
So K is 46.7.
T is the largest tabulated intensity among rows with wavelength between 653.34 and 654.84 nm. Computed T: 56.58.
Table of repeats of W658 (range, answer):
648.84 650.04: 41.65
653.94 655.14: 49.41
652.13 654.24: 51.04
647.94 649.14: 47.55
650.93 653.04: 49.04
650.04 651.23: 43.54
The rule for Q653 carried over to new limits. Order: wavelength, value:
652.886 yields 53.37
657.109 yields 50.54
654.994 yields 50.2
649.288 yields 51.02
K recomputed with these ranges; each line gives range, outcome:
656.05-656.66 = 47.7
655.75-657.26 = 50.2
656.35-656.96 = 45.9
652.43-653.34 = 52.3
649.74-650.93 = 46.7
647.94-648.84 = 49.3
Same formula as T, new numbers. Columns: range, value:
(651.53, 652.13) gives 52.05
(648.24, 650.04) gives 51.02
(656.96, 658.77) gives 51.19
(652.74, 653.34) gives 53.37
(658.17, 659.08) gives 53.55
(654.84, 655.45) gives 50.58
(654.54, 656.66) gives 54.54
